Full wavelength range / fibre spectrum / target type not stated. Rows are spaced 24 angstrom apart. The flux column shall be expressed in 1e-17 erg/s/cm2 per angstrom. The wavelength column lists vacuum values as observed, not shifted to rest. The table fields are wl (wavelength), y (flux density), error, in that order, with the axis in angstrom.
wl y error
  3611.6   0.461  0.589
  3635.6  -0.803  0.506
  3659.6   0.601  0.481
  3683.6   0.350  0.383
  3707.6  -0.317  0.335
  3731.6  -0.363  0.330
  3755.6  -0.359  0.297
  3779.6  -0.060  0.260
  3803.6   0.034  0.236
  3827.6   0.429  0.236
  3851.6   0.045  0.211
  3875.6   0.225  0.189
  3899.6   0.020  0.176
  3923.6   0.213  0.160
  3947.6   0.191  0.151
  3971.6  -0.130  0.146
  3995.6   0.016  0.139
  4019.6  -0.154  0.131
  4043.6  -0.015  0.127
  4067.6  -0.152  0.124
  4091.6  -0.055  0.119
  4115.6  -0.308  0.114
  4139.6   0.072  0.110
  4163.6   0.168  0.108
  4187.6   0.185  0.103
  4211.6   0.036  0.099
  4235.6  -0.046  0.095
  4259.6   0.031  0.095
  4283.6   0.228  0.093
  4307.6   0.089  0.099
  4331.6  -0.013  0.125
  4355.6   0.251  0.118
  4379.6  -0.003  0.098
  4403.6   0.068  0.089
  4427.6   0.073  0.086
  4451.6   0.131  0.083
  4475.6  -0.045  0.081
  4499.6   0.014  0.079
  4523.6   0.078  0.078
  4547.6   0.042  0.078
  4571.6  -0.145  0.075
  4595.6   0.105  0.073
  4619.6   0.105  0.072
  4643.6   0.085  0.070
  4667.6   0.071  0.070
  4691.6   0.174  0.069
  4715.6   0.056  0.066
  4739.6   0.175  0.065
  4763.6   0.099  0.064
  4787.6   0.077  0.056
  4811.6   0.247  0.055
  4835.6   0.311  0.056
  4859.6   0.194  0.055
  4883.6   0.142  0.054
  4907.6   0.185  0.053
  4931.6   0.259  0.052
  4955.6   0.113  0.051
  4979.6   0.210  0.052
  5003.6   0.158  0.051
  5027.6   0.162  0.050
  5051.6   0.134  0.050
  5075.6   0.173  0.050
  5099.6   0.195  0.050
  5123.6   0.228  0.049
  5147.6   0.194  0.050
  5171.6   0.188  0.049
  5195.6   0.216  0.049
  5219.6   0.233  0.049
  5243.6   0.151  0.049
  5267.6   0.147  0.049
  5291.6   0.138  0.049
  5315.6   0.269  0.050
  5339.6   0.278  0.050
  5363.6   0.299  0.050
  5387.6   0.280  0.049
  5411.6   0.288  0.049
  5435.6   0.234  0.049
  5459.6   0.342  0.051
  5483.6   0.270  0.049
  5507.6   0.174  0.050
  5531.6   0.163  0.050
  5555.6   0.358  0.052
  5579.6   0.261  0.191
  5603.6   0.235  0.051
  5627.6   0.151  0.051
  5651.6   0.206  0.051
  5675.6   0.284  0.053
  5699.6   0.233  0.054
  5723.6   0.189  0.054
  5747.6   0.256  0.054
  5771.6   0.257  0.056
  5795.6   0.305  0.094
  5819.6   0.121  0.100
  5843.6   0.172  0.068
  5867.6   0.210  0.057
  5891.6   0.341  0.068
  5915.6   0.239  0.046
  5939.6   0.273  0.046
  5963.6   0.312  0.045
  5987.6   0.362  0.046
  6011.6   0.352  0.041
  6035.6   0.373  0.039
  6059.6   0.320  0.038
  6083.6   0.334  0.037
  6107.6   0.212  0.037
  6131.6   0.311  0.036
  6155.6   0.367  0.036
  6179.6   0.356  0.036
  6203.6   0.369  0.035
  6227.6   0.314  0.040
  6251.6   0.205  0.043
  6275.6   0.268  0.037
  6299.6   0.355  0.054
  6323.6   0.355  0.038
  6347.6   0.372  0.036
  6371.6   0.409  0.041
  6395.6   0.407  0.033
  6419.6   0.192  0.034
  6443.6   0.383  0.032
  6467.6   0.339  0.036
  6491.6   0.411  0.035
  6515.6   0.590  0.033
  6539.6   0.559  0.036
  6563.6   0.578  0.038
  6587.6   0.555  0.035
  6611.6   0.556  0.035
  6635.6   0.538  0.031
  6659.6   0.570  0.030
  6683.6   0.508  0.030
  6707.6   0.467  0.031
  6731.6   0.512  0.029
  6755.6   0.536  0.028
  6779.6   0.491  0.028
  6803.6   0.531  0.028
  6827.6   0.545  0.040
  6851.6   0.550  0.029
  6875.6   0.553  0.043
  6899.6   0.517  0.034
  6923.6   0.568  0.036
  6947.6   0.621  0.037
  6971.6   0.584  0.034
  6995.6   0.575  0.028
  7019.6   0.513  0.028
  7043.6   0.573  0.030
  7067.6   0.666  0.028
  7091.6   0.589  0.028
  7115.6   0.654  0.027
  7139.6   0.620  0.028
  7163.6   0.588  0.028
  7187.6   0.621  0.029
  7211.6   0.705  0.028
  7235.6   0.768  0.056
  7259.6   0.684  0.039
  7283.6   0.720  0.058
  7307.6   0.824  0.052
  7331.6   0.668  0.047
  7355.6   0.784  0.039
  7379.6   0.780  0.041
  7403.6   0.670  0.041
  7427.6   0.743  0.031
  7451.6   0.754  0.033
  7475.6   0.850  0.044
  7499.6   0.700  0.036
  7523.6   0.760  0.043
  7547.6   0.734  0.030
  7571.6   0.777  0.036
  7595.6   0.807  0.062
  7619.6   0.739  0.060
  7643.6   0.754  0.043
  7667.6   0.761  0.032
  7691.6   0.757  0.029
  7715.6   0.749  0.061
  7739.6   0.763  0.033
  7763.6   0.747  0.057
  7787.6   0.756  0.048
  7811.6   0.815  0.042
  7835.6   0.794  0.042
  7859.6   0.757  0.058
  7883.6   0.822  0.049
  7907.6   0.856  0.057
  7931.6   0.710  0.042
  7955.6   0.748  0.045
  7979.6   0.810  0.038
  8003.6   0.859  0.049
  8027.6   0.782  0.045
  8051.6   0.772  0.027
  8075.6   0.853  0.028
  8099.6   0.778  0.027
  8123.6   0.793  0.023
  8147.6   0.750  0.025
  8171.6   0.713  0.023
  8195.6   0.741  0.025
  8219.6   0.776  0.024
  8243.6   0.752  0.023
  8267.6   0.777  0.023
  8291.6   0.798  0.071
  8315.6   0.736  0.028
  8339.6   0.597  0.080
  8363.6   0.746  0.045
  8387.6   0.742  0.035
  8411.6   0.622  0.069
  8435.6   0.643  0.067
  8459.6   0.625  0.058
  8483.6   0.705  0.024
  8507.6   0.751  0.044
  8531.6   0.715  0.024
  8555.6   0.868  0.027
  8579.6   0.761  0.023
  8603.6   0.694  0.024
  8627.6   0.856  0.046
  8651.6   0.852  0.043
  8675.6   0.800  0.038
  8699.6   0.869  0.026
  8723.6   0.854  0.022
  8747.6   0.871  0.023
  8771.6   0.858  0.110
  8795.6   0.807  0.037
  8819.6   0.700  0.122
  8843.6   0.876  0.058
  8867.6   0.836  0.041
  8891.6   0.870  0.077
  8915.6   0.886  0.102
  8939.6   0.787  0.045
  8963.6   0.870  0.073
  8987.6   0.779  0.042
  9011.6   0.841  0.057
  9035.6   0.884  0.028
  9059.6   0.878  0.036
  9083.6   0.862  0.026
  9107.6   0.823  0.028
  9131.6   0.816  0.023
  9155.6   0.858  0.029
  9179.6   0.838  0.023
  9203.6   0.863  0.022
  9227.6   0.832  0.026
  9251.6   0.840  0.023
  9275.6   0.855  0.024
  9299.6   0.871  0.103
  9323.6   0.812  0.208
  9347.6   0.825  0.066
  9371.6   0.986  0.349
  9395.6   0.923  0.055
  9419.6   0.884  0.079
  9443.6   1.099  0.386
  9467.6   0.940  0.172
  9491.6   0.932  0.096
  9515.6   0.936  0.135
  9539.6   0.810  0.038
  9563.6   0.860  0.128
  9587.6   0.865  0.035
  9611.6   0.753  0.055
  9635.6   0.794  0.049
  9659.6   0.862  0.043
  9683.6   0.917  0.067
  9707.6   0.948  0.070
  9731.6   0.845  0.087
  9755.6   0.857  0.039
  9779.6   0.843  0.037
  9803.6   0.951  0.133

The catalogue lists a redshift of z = 0.632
